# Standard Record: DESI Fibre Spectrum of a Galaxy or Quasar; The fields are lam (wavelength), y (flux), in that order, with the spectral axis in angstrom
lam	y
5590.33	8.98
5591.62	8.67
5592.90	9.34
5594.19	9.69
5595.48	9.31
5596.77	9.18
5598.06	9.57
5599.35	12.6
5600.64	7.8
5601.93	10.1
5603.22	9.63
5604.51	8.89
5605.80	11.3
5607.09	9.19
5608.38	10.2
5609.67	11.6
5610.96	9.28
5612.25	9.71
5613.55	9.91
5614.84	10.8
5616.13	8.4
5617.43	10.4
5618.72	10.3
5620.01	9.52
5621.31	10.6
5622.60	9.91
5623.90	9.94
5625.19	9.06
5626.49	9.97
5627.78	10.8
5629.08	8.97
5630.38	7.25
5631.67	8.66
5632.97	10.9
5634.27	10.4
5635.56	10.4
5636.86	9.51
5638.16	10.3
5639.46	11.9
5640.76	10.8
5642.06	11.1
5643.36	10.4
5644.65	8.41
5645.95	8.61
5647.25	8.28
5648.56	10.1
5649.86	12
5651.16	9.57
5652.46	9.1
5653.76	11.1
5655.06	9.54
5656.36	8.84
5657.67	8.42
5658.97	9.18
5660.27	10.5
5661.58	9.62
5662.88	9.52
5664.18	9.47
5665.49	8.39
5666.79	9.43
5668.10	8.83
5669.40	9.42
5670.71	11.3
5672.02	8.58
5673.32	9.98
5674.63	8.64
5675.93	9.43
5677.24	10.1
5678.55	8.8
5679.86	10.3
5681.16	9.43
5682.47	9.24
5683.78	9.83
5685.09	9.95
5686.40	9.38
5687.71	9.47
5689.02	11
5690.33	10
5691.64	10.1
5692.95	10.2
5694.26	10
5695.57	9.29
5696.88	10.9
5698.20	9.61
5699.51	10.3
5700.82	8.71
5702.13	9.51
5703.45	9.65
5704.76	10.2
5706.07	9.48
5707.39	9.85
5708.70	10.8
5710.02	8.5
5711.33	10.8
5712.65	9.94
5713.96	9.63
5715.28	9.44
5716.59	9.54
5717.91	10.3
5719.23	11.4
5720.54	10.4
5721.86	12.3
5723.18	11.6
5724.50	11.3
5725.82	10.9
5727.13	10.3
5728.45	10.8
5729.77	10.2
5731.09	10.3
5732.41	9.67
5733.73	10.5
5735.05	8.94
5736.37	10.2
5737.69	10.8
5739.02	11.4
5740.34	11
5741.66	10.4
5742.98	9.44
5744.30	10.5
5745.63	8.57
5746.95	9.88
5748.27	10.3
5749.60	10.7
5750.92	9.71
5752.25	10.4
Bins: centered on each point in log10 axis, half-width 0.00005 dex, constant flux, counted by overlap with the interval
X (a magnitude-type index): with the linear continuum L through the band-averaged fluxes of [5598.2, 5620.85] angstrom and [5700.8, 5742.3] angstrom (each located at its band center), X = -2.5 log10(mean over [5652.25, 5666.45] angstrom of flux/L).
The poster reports 0.08 mag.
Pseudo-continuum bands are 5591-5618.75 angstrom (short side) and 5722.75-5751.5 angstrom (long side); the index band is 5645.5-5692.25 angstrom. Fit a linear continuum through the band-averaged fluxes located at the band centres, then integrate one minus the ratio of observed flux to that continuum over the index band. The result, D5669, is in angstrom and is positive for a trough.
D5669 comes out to 2.1 angstrom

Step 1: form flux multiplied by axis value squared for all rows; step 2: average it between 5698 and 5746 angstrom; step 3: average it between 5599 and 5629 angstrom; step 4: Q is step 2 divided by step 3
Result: 1.07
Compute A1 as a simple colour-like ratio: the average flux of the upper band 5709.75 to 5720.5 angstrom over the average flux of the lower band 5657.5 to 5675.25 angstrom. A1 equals 1.1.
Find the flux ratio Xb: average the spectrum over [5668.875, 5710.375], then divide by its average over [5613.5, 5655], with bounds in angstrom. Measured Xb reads 0.98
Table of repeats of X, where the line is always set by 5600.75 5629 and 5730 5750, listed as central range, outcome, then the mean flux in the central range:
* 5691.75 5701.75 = 0.02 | 9.87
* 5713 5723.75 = -0.05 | 10.6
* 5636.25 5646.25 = -0.02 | 10.2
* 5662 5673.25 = 0.07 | 9.41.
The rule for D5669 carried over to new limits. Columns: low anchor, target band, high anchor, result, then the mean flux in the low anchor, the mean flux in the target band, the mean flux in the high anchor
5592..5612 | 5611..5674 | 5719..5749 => 1.7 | 9.83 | 9.75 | 10.5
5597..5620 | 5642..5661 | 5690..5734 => 0.8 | 9.96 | 9.63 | 10.2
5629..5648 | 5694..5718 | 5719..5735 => 1.6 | 9.75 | 9.8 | 10.7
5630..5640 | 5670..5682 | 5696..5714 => 0.3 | 9.97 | 9.61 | 9.85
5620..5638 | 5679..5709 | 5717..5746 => 1.1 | 9.73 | 9.86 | 10.5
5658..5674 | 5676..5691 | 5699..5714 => -0.2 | 9.5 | 9.76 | 9.78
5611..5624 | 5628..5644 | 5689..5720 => -0.2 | 9.91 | 10.1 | 9.95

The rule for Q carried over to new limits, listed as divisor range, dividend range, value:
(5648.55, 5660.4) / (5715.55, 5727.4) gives 1.14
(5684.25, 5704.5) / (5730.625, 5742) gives 1.06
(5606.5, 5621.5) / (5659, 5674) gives 0.97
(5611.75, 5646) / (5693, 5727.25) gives 1.06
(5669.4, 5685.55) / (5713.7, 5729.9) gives 1.13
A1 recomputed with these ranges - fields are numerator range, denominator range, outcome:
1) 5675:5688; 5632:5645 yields 0.92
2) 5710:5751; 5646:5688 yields 1.08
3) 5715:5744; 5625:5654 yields 1.06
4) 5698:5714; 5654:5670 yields 1.05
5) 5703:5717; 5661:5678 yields 1.04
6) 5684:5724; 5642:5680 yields 1.06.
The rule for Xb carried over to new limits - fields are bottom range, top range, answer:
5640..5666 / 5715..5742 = 1.09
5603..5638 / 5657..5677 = 0.95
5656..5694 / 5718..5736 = 1.11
